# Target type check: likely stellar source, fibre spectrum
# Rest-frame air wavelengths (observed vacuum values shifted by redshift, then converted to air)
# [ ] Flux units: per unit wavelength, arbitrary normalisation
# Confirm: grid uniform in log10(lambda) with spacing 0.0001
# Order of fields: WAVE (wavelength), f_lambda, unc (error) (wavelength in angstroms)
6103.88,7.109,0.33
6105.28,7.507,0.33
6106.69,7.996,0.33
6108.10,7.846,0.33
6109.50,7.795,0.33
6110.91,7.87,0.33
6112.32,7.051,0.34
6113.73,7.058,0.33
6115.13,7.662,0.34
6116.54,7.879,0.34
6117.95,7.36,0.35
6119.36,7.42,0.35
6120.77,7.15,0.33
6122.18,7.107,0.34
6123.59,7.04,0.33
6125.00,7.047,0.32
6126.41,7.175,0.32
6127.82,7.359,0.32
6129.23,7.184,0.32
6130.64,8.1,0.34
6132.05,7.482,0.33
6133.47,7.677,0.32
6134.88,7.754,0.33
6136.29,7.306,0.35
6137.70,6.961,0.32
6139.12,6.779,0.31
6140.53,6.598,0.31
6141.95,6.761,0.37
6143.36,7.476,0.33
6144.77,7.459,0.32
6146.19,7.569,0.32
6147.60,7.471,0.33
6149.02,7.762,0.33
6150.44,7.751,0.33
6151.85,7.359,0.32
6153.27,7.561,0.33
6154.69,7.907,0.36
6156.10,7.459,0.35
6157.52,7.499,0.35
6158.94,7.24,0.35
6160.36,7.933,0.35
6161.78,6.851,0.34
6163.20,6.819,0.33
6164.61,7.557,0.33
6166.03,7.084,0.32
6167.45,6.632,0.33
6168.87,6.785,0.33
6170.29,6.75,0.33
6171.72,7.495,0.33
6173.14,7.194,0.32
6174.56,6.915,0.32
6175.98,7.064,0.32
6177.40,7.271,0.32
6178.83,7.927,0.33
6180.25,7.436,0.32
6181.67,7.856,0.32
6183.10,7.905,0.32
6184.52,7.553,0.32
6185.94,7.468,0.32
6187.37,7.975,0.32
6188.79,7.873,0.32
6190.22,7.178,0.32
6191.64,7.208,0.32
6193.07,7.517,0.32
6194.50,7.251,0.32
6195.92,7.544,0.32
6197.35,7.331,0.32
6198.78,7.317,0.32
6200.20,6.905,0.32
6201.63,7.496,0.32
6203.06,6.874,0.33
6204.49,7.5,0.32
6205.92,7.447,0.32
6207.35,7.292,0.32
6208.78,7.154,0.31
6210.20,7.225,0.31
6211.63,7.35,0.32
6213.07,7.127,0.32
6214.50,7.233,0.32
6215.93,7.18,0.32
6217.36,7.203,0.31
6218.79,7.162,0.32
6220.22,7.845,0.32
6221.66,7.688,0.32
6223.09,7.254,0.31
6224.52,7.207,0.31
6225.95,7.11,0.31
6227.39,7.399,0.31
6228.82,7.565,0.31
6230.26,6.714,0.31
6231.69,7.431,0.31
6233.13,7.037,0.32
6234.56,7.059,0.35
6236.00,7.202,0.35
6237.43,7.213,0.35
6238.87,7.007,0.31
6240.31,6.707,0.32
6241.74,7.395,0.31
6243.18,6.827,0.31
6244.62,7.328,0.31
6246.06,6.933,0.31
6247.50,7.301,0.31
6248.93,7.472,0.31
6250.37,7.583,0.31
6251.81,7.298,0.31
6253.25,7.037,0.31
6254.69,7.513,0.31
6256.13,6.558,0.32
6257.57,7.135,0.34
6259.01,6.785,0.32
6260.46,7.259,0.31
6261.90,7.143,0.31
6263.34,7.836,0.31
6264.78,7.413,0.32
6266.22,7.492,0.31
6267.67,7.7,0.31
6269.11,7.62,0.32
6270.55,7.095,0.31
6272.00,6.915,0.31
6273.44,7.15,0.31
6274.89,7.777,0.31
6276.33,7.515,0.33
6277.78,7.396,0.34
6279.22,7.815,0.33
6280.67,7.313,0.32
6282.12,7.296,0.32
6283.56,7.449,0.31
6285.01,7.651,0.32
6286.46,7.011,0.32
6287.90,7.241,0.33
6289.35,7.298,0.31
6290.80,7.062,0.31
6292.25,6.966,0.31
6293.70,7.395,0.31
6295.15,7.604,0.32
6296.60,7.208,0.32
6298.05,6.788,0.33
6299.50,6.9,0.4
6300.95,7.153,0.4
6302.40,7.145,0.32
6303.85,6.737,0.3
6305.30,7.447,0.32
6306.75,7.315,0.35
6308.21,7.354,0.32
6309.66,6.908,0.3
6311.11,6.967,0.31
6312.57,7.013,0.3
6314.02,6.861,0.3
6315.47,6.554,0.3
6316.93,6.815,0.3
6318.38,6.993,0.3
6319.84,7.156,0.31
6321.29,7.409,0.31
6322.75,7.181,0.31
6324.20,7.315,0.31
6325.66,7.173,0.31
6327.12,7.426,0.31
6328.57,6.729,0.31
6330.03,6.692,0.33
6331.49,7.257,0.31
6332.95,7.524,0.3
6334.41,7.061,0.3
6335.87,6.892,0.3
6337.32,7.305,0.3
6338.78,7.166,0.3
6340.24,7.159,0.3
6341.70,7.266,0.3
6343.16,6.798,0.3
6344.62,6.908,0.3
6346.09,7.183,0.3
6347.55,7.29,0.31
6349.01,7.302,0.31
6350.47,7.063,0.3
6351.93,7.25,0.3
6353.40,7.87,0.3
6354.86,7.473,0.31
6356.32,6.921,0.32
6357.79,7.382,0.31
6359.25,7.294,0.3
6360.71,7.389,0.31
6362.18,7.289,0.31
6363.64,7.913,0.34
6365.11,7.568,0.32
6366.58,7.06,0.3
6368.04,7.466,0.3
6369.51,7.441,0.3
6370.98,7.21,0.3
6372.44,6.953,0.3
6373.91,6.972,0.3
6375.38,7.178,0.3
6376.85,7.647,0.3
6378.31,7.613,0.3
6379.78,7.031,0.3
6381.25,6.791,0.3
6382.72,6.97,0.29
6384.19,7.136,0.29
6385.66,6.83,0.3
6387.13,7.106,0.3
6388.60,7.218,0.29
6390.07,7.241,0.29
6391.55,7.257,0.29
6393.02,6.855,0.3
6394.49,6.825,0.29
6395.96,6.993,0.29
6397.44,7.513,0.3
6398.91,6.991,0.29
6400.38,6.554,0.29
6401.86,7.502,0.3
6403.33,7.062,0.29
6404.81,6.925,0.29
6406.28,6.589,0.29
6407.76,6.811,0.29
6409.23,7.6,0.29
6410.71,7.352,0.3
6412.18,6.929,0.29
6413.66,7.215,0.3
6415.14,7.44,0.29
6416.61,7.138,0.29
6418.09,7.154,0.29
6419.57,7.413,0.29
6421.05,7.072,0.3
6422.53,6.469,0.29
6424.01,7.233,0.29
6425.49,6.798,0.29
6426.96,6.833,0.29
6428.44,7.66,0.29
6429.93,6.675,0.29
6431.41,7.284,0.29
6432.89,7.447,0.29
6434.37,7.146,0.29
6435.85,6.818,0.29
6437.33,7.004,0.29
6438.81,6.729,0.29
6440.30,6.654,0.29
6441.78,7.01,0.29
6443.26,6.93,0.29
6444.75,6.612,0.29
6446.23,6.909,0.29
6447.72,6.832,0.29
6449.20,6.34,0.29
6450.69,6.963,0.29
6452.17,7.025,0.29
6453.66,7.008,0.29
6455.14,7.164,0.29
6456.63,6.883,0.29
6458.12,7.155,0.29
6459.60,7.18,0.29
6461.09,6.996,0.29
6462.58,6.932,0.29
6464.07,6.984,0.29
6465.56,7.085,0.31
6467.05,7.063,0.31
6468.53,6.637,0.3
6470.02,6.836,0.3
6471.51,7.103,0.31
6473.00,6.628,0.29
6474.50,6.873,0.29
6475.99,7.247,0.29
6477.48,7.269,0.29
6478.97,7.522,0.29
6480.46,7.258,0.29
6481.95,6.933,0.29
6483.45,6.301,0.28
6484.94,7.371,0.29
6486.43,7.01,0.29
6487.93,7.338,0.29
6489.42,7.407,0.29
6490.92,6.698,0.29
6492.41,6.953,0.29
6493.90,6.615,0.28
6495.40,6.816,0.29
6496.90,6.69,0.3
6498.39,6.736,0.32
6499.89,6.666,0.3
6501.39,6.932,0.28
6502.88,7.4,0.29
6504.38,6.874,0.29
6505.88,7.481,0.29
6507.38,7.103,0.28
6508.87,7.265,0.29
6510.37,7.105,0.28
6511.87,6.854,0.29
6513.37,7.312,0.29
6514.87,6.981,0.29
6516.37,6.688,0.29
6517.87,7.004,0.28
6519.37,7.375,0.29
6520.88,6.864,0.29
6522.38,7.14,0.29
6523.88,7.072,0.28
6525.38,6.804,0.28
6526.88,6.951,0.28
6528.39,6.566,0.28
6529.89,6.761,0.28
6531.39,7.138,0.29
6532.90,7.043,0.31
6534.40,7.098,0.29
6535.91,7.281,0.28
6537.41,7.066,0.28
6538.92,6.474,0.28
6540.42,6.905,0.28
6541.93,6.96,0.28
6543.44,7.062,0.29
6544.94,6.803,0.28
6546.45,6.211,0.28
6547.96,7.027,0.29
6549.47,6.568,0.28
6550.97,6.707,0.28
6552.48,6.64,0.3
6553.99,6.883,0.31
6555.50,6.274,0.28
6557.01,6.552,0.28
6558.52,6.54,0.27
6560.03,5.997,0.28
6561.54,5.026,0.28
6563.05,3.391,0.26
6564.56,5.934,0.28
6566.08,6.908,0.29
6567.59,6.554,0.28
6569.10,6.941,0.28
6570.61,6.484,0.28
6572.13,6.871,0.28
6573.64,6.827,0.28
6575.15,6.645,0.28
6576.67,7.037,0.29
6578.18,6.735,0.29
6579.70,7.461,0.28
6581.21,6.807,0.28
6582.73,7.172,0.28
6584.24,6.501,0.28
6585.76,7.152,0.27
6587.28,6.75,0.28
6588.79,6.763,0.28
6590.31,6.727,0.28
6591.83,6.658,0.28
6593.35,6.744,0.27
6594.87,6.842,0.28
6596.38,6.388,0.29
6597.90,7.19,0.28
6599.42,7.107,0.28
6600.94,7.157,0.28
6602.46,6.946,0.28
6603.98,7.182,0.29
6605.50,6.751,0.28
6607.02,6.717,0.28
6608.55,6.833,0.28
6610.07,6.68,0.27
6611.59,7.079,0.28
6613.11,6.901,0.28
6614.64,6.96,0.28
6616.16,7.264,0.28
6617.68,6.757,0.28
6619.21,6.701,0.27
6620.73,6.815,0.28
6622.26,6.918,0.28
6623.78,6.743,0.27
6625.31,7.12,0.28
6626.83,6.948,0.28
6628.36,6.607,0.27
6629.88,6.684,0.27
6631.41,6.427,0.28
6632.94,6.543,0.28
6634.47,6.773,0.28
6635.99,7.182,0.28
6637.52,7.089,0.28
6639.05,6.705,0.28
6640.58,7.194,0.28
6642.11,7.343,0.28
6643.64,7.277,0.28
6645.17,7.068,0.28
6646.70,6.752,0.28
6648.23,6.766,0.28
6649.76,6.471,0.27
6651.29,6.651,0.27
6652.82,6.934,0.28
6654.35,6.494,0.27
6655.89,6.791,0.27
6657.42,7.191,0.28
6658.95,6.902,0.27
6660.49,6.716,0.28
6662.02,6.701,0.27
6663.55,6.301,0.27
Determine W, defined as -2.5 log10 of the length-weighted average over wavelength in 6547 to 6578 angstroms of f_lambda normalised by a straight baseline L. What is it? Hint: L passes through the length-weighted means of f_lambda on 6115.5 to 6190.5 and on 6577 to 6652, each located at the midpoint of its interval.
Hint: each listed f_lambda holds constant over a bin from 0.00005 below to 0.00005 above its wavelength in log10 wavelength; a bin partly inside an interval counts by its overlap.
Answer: 0.09 mag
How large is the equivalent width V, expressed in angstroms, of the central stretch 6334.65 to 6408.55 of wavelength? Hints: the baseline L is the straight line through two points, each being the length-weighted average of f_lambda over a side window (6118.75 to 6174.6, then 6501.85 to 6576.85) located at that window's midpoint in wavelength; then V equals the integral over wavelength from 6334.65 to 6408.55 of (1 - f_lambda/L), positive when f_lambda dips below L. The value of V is -2.0 angstroms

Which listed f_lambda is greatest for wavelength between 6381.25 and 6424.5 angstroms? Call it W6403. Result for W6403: 7.6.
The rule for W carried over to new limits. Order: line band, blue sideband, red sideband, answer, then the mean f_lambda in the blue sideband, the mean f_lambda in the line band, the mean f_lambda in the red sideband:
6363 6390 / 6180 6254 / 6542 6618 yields -0.03 mag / 7.31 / 7.23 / 6.69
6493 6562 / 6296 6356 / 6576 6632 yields 0.02 mag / 7.12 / 6.84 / 6.87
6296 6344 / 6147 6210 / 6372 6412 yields 0.02 mag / 7.37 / 7.08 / 7.09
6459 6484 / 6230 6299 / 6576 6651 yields 0.01 mag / 7.25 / 6.99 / 6.88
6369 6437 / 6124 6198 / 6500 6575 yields -0.02 mag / 7.37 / 7.1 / 6.75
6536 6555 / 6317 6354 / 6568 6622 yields 0.02 mag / 7.17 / 6.79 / 6.87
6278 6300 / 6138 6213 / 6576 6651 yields -0.01 mag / 7.33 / 7.27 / 6.88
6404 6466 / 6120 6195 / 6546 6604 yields -0.02 mag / 7.35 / 7.01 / 6.62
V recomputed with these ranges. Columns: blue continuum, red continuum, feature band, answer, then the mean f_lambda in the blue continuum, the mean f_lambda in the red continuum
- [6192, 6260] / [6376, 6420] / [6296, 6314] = 0.3 angstroms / 7.23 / 7.12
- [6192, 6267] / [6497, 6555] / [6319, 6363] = -0.5 angstroms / 7.25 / 6.94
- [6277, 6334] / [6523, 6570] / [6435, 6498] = -1.6 angstroms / 7.17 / 6.59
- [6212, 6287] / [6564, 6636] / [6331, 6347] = 0.1 angstroms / 7.28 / 6.83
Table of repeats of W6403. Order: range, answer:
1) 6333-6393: 7.913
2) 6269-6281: 7.815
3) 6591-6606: 7.19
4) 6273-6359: 7.87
